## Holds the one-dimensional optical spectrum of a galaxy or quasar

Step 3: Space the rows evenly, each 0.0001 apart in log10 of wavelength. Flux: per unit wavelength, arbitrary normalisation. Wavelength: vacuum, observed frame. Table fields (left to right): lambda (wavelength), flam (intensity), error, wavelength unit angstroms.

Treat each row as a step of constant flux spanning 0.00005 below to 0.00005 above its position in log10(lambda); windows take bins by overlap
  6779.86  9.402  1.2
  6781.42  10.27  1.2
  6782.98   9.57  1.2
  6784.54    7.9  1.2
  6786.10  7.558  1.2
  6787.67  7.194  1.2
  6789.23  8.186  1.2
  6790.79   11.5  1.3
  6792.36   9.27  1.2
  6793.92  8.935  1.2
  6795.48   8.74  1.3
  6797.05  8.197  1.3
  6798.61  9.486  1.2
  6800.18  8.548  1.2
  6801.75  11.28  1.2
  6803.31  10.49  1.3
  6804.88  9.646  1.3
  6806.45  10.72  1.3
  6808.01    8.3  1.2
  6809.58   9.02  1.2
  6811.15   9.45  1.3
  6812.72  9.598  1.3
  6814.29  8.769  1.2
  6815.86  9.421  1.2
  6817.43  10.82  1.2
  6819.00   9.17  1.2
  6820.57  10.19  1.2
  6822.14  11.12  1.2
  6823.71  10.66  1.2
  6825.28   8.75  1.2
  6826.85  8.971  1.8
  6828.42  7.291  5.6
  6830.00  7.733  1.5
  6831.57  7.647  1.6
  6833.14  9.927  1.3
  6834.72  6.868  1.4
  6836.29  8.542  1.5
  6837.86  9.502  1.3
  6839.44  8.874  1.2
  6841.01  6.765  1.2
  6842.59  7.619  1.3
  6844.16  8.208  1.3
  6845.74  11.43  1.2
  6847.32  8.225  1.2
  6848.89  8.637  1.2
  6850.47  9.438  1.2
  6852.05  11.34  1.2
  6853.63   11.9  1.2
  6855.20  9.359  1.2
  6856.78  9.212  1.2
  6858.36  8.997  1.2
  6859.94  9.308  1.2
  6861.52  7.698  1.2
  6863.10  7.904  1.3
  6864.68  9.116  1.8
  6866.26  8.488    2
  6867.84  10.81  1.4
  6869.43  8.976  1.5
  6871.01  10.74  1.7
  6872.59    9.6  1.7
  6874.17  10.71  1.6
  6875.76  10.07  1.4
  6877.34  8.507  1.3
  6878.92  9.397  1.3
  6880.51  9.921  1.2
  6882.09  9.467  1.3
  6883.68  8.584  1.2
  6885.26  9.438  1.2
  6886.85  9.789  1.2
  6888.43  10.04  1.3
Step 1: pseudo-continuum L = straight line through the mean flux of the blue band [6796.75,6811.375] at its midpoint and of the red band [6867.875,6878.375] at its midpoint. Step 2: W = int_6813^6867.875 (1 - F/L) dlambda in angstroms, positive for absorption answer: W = 3.5 angstroms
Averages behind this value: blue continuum 9.56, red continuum 9.83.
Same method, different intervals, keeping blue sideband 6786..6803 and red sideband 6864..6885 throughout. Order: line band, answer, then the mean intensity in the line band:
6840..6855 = 0.2 angstroms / 9.29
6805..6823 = -0.9 angstroms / 9.69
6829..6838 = 1.0 angstroms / 8.26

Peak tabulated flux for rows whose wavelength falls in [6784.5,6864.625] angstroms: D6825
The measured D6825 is 11.9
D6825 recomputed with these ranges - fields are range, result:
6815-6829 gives 11.12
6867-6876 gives 10.81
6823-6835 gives 10.66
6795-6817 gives 11.28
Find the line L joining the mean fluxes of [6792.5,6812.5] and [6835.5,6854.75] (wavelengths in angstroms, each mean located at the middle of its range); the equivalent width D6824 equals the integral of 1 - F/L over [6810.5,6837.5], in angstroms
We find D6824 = 0.6 angstroms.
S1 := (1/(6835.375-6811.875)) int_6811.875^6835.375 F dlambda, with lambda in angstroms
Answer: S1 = 9.14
